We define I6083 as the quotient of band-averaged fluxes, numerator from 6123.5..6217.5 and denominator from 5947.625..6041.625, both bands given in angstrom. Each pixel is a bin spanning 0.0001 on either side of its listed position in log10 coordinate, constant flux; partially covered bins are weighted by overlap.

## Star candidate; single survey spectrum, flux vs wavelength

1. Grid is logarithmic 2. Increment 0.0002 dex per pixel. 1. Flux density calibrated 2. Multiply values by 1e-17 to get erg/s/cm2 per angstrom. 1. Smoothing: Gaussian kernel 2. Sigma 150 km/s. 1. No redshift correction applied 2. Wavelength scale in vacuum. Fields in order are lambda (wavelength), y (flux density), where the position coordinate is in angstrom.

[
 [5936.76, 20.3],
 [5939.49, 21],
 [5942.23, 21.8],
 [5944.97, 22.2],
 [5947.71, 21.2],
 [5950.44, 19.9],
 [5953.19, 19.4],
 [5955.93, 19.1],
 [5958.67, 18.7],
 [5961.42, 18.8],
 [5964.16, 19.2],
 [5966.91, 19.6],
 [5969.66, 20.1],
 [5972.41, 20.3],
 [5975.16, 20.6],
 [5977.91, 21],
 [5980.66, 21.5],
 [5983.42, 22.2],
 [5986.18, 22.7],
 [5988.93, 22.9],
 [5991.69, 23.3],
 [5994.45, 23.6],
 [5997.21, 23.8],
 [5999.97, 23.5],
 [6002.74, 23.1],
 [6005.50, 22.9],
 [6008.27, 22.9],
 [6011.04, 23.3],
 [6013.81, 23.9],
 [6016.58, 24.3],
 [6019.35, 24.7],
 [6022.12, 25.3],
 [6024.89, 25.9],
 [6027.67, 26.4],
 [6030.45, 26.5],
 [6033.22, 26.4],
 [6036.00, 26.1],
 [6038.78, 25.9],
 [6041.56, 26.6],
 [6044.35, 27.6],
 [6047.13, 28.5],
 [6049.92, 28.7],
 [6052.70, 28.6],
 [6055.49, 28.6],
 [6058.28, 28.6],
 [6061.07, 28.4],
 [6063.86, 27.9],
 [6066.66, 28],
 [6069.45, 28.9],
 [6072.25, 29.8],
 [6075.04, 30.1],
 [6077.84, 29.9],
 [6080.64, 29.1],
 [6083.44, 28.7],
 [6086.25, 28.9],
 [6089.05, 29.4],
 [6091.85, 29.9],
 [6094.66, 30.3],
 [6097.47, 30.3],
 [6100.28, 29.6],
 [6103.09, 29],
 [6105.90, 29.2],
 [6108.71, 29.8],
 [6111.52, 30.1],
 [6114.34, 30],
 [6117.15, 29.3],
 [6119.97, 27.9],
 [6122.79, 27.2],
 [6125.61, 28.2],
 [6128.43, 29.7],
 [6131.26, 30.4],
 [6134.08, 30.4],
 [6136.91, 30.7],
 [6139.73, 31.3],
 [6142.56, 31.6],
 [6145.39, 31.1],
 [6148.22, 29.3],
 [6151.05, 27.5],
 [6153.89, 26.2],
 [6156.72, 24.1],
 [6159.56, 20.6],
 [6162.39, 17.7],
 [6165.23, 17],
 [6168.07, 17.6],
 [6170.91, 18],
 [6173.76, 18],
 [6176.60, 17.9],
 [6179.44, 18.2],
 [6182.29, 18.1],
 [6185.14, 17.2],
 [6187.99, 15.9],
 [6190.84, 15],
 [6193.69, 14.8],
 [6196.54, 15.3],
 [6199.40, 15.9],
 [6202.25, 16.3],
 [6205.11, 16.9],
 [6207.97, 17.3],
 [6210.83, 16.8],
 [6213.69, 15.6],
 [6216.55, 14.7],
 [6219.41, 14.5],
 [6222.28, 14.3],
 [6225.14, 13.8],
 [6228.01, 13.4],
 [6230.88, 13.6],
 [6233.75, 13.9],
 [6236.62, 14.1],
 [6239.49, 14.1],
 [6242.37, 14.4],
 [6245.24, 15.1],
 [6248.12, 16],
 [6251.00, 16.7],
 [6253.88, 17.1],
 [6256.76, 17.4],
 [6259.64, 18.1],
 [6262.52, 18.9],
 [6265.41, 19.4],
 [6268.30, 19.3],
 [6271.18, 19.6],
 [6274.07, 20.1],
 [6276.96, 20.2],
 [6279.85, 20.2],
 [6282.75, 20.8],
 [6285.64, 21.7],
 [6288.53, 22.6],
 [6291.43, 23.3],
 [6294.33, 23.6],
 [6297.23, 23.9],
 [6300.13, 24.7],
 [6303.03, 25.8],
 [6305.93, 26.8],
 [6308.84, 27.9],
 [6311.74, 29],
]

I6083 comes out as 0.94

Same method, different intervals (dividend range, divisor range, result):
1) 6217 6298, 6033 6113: 0.62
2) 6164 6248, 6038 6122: 0.55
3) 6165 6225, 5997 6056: 0.64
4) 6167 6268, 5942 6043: 0.71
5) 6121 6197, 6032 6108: 0.80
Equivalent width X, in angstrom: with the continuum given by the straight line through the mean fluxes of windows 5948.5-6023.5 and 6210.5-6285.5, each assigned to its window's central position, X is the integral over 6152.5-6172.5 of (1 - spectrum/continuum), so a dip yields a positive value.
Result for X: -1.9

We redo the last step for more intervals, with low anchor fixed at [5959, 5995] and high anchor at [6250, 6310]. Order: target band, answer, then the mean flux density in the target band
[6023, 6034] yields -2.7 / 26.3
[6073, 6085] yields -4.7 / 29.5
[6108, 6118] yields -4.1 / 29.8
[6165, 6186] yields 3.4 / 17.8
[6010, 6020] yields -1.4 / 24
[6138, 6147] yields -4.3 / 31.3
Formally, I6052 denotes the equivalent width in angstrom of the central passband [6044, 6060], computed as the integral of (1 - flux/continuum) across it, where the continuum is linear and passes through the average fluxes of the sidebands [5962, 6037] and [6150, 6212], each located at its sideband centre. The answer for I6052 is -5.0 angstrom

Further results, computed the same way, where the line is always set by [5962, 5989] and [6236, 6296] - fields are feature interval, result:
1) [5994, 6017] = -3.1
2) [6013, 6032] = -4.5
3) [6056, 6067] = -4.4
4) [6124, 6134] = -4.9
